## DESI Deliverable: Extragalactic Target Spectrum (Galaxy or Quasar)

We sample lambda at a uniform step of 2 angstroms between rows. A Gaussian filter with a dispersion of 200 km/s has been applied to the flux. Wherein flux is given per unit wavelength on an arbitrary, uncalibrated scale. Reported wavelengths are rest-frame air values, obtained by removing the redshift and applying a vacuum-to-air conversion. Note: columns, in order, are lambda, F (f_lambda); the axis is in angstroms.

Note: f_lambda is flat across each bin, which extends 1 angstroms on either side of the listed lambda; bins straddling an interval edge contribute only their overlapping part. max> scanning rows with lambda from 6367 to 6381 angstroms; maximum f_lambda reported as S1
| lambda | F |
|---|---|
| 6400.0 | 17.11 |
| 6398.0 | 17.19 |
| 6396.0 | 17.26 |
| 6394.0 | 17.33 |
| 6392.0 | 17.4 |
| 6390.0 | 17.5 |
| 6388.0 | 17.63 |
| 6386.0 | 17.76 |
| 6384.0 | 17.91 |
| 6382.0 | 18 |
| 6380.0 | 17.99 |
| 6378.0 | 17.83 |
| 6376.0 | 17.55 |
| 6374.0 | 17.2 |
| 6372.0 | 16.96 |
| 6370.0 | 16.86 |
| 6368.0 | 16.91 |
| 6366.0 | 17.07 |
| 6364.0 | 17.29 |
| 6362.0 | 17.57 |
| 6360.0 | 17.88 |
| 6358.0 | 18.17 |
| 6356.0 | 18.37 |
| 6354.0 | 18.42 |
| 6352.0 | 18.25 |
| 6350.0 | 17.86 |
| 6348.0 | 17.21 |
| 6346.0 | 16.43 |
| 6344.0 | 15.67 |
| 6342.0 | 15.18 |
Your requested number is 17.99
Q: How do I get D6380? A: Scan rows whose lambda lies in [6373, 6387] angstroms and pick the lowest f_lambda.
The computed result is 17.2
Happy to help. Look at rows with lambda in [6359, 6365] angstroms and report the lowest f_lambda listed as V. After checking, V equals 17.29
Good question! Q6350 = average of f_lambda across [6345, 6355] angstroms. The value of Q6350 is 17.6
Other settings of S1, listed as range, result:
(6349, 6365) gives 18.42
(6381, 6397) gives 18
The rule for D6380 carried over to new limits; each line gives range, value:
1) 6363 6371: 16.86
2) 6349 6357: 17.86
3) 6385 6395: 17.33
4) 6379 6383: 17.99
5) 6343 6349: 15.67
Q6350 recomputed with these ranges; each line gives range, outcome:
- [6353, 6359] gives 18.3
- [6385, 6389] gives 17.7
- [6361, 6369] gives 17.2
